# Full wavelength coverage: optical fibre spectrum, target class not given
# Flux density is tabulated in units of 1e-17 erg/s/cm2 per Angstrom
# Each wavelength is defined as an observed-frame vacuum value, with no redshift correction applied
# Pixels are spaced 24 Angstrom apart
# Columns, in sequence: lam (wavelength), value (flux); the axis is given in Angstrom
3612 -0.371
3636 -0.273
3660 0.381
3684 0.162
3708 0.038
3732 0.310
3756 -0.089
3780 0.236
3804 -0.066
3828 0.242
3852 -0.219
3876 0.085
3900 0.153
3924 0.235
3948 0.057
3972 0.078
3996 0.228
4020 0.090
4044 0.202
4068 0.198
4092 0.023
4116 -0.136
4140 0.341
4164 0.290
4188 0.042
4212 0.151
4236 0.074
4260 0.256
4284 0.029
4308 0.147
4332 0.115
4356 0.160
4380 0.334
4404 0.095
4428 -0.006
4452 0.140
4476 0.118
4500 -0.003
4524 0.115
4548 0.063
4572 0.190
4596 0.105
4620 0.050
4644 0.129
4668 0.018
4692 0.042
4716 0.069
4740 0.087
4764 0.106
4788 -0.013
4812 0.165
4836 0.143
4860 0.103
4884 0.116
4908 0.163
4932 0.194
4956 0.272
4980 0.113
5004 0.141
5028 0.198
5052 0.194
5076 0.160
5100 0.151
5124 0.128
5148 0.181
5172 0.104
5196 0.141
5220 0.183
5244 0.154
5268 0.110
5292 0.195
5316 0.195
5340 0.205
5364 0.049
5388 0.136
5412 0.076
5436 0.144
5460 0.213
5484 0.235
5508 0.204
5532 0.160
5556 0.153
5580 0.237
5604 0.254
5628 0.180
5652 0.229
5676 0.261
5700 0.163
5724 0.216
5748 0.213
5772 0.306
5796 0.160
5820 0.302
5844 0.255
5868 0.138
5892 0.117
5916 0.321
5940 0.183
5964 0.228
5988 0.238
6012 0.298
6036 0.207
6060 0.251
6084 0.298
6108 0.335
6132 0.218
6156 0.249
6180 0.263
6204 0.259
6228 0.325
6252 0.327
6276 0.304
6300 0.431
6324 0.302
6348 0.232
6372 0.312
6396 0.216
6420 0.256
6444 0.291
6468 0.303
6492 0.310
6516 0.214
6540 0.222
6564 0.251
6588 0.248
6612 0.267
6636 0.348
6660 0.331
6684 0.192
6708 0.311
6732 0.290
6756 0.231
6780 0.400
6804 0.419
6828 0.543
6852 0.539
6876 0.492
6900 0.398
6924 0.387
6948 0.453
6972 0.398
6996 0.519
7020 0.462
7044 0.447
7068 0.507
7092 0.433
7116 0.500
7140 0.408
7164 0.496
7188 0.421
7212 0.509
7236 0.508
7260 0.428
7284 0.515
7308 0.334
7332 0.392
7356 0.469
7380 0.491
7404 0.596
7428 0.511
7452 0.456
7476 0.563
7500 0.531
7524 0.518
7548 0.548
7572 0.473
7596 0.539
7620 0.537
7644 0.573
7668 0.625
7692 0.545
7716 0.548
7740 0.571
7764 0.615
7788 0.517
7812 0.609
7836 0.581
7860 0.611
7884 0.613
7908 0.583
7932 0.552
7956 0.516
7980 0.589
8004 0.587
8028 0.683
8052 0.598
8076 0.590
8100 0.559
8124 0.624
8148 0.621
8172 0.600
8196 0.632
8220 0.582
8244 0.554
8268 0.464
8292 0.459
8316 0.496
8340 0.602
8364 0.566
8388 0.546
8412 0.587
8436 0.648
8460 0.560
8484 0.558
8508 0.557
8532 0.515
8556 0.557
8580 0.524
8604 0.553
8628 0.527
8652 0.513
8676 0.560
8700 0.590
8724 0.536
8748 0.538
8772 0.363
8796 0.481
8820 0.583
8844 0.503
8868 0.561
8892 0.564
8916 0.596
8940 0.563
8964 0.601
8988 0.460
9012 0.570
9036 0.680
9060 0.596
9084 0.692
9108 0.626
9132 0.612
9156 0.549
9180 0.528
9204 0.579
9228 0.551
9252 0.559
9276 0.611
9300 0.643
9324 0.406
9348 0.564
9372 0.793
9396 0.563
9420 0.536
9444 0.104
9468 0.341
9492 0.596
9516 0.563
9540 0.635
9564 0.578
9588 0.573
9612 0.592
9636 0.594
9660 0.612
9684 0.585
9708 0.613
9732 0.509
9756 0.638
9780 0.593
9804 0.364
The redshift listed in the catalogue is 0.70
